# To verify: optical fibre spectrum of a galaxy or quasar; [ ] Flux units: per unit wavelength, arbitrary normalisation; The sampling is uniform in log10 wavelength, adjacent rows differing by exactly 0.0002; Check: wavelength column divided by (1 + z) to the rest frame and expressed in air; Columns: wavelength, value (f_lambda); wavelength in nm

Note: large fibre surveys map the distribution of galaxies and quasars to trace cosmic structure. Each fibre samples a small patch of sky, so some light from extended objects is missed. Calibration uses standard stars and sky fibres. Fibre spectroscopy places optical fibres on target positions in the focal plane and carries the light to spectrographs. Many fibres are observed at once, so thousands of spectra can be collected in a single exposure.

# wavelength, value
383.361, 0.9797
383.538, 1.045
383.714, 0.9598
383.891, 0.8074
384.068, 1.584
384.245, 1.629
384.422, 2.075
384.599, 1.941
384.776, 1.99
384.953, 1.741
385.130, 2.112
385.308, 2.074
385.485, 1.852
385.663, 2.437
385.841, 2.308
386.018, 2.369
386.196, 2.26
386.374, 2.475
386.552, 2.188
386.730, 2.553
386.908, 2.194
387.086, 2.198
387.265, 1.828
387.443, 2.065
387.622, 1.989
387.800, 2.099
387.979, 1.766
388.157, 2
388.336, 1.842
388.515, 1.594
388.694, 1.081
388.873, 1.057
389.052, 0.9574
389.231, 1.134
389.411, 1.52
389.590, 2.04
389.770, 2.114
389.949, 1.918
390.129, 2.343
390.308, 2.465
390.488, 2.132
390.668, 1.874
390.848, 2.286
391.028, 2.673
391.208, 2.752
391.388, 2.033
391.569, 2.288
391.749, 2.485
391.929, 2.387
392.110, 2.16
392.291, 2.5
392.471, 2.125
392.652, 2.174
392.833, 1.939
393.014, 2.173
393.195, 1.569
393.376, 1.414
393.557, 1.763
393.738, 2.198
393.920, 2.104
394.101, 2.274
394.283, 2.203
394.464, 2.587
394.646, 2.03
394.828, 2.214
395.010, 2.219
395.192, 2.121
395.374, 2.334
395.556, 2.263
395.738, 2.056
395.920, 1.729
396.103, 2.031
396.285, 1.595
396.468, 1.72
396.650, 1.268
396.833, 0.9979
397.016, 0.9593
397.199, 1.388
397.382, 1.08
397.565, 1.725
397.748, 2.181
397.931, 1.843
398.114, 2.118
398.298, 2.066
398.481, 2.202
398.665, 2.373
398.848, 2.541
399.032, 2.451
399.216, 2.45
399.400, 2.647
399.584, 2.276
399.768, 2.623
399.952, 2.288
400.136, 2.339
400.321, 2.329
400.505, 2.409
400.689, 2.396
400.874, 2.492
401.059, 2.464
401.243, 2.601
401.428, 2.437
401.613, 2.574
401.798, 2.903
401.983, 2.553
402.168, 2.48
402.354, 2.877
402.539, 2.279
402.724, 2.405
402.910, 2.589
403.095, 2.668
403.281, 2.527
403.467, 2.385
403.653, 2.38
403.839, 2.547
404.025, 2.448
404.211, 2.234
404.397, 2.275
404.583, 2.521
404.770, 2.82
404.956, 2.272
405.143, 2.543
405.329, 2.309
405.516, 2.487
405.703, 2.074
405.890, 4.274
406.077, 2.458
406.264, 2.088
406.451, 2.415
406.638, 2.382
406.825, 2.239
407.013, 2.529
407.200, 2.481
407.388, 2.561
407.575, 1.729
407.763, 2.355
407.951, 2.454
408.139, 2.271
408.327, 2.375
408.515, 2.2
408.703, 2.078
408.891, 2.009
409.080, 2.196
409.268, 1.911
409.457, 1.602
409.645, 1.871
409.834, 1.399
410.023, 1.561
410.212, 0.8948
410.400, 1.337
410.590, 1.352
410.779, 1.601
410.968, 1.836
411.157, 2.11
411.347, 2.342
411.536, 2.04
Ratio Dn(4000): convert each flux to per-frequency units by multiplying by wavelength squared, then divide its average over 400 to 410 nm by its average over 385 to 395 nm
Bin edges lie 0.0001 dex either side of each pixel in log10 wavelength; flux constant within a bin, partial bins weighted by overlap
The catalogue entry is 1.25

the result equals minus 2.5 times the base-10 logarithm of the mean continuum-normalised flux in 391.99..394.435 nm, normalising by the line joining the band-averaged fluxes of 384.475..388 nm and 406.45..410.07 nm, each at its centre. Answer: 0.03 mag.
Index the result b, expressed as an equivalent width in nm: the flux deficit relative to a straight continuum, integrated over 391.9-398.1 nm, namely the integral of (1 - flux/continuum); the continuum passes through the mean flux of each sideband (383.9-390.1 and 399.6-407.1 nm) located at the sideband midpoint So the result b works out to 0.75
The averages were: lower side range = 1.9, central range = 1.92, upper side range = 2.5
